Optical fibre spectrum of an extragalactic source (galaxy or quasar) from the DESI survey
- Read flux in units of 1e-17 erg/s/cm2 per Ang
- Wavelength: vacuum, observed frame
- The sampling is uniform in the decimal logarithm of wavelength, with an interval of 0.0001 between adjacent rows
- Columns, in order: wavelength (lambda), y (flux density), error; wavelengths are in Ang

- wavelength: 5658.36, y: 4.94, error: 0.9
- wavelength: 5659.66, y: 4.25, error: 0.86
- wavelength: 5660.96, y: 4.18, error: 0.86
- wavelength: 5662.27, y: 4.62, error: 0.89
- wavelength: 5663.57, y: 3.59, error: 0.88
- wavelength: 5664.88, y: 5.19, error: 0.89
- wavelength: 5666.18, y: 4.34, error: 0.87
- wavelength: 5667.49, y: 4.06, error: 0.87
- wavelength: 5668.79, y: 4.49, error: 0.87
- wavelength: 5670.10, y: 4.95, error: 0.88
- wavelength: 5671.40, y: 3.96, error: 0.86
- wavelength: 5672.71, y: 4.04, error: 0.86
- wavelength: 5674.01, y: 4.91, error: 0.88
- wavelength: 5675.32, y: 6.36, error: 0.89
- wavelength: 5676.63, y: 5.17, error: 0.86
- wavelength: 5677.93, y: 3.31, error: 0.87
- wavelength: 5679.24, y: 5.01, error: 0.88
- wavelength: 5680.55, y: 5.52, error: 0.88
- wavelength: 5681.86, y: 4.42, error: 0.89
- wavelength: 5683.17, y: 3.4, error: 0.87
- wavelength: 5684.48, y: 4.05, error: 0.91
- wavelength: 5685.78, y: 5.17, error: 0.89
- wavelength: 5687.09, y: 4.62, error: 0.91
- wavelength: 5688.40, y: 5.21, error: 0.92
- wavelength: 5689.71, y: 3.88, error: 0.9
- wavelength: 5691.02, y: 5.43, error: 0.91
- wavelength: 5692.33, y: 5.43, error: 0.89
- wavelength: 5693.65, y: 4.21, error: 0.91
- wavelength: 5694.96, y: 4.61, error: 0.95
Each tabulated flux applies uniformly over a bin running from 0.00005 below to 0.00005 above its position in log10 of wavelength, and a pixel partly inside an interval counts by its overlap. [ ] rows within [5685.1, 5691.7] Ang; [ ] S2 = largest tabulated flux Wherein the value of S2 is 5.43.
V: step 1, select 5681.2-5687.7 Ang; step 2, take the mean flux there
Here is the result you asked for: 4.33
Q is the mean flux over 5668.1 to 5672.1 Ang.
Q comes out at 4.46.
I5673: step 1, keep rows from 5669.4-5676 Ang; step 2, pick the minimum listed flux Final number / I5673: 3.96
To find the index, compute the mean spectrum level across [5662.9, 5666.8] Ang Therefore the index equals 4.38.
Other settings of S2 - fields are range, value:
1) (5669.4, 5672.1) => 4.95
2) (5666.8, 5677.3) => 6.36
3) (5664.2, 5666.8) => 5.19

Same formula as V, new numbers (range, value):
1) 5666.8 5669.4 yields 4.27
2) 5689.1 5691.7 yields 4.68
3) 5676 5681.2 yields 4.75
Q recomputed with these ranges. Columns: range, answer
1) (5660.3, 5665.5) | 4.39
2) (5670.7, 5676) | 4.82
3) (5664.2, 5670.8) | 4.6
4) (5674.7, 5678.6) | 4.94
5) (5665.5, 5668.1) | 4.21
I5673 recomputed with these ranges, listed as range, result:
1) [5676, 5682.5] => 3.31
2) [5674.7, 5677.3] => 5.17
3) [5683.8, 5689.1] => 4.05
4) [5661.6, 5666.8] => 3.59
